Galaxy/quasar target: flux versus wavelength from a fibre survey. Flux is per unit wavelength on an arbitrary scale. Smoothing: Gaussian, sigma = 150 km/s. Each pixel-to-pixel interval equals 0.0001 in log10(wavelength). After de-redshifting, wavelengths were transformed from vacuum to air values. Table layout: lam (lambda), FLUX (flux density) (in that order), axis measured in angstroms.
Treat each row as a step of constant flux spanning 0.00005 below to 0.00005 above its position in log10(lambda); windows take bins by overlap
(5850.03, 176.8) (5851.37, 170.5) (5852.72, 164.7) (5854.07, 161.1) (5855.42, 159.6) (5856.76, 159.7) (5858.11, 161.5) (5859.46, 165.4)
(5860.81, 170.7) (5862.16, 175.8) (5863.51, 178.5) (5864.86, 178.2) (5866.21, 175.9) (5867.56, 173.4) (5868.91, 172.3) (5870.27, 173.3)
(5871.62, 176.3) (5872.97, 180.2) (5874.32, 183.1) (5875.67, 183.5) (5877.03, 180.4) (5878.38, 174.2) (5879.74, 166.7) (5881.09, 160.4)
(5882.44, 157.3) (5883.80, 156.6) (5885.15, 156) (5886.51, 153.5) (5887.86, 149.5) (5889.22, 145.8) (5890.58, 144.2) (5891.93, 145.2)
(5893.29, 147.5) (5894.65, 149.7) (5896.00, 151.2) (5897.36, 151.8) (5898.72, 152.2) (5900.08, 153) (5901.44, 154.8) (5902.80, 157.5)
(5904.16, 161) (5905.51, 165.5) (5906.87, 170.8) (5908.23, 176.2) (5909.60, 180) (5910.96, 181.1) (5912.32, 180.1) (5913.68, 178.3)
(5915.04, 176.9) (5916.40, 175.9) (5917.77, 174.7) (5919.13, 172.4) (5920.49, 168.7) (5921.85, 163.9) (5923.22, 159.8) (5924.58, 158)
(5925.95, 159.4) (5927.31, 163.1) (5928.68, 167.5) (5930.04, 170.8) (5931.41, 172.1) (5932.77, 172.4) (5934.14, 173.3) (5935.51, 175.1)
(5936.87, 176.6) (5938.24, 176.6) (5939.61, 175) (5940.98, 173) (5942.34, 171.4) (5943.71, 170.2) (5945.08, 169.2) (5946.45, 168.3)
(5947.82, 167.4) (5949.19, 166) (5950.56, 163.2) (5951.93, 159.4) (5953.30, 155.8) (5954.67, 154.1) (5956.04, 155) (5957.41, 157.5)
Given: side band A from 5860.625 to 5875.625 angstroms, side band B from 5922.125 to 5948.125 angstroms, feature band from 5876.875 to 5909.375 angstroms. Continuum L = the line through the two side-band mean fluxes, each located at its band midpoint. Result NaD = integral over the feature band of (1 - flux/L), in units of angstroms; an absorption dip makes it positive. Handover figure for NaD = 3.1 angstroms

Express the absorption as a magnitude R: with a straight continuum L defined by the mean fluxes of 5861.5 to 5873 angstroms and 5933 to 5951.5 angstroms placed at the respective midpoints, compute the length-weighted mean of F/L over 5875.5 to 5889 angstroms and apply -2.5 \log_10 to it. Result 0.08 mag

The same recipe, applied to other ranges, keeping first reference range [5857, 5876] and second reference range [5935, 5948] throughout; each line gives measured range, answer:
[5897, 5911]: 0.06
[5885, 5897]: 0.17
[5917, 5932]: 0.04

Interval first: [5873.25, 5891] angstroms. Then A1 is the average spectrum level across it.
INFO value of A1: 163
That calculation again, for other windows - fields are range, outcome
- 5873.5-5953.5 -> 166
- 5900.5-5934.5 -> 169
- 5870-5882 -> 175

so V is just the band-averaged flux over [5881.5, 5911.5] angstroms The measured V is 157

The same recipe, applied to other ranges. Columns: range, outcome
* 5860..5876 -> 177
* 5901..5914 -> 171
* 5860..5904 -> 163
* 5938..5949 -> 171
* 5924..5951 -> 170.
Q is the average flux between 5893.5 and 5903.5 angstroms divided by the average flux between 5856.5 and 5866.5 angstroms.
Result 0.9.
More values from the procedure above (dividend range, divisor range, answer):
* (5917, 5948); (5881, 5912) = 1.08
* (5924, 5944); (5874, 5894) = 1.07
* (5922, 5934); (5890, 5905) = 1.09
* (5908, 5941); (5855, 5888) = 1.02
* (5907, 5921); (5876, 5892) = 1.11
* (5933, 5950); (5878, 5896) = 1.12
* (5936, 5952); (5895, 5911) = 1.05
